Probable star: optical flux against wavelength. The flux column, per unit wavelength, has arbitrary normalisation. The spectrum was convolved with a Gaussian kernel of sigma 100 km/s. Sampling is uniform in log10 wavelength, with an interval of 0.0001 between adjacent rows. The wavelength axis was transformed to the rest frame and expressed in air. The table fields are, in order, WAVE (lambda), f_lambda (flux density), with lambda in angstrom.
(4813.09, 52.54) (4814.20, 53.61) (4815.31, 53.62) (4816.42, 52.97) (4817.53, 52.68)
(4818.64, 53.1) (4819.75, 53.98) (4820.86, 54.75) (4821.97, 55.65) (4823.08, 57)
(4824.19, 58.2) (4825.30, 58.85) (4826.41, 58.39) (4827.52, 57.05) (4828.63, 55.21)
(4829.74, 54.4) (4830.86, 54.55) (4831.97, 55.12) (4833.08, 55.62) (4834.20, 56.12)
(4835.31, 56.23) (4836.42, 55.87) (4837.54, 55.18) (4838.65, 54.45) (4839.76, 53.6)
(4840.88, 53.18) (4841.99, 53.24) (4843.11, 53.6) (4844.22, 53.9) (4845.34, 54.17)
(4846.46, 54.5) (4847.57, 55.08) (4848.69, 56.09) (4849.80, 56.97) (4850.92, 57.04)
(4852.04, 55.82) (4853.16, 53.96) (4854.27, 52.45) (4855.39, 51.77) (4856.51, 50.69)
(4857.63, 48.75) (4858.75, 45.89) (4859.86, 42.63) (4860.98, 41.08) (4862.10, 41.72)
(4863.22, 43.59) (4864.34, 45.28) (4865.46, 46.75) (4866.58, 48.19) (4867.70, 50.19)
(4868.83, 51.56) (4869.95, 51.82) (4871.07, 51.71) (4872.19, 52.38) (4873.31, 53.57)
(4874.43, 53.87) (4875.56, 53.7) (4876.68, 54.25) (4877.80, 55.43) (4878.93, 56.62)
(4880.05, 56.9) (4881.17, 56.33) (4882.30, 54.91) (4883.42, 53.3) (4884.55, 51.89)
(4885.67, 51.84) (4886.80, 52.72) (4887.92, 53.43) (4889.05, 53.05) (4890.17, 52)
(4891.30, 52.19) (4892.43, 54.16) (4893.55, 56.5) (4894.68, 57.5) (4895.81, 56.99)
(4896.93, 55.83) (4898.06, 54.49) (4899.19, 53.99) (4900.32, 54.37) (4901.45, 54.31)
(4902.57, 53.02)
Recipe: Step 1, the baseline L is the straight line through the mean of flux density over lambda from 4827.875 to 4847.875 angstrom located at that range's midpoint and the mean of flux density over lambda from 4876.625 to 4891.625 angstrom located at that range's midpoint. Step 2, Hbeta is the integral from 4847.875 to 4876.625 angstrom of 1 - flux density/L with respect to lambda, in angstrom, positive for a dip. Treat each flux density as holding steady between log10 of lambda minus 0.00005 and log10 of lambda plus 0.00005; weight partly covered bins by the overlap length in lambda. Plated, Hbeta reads 2.1 angstrom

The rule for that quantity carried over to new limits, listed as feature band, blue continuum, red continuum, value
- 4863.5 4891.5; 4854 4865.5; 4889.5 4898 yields -0.9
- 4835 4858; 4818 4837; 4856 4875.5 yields -0.9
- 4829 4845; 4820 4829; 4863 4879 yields 0.2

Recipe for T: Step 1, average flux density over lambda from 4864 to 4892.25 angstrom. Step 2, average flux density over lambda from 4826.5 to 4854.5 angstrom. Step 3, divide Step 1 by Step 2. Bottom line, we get 0.96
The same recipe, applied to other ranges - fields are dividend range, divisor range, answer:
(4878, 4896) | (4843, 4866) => 1.08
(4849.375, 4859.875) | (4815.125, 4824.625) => 0.95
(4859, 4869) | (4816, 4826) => 0.82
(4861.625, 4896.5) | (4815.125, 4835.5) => 0.95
